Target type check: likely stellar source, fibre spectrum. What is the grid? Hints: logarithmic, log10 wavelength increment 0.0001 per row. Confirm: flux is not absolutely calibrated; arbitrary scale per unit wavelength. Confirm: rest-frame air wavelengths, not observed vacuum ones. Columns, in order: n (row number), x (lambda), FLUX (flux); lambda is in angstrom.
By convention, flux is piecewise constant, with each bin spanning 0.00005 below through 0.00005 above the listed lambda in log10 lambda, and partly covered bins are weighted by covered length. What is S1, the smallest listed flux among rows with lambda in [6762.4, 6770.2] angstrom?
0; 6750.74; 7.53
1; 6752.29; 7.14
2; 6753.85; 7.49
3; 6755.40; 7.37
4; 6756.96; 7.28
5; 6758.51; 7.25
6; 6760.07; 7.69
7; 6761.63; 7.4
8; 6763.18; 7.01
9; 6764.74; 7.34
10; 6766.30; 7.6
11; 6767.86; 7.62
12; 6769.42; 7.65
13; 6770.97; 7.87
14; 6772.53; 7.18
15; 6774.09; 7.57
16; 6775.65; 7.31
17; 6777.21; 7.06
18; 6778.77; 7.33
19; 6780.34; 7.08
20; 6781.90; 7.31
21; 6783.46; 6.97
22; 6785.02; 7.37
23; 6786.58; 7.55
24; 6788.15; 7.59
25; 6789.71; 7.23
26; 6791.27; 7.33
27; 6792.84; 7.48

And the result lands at 7.01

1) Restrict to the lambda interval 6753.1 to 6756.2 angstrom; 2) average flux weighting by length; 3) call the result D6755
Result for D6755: 7.43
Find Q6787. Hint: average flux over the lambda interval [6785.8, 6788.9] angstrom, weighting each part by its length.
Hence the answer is 7.56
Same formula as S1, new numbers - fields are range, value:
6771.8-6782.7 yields 7.06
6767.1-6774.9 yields 7.18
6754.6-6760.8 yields 7.25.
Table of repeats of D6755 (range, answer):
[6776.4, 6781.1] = 7.15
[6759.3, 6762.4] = 7.54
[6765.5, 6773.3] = 7.59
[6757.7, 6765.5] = 7.34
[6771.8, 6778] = 7.28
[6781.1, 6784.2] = 7.15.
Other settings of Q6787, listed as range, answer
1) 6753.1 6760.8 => 7.42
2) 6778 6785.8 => 7.21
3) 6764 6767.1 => 7.46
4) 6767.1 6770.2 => 7.65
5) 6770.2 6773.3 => 7.52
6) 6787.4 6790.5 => 7.42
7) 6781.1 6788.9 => 7.36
